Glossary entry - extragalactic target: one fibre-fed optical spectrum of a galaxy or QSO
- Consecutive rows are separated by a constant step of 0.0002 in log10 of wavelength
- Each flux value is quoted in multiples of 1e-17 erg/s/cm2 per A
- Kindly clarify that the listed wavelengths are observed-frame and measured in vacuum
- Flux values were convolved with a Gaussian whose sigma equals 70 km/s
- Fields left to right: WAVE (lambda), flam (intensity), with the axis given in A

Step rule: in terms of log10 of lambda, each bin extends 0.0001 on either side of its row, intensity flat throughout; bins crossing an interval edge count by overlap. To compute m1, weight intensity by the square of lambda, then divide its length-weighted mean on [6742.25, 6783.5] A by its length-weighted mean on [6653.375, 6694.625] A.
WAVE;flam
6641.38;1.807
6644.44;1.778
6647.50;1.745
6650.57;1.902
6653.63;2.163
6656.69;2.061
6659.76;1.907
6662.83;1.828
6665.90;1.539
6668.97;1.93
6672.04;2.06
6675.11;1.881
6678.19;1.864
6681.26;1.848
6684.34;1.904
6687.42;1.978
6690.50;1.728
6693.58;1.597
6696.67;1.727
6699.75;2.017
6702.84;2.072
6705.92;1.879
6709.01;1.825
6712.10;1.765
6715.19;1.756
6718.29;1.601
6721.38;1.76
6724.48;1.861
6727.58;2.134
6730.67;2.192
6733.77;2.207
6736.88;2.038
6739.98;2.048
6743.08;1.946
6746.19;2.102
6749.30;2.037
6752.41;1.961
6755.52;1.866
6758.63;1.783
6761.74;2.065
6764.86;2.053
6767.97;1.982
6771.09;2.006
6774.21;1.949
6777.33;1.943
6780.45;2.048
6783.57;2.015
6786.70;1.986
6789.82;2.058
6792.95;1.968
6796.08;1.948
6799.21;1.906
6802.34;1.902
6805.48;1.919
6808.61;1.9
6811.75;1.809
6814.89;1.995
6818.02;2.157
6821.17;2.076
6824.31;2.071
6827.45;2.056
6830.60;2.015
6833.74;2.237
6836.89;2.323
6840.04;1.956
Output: 1.09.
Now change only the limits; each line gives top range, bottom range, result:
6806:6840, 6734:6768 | 1.05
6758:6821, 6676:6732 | 1.09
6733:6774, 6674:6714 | 1.10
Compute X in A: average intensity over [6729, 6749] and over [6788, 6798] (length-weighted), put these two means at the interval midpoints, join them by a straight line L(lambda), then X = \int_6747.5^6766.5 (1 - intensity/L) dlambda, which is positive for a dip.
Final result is 0.8 A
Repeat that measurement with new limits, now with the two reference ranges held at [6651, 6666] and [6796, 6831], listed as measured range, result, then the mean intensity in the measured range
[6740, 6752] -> -0.4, 2.02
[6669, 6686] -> 0.2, 1.91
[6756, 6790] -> -0.3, 1.98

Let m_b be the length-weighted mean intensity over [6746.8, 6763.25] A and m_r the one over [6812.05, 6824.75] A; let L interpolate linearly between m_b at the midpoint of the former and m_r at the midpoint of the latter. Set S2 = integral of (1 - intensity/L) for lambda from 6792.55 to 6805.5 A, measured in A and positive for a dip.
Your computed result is 0.59 A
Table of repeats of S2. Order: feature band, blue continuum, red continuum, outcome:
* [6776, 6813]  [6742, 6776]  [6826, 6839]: 1.9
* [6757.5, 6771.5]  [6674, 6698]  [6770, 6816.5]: -0.5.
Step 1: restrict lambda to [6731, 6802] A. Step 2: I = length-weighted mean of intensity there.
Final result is 2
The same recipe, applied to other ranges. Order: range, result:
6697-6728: 1.85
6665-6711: 1.86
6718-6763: 1.98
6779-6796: 2.01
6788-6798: 1.99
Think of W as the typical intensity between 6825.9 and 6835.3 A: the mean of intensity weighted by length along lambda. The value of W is 2.1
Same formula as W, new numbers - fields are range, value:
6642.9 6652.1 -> 1.81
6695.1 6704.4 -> 1.94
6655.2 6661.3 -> 1.98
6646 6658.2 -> 1.97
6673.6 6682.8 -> 1.86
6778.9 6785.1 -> 2.03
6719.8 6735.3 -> 2.03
